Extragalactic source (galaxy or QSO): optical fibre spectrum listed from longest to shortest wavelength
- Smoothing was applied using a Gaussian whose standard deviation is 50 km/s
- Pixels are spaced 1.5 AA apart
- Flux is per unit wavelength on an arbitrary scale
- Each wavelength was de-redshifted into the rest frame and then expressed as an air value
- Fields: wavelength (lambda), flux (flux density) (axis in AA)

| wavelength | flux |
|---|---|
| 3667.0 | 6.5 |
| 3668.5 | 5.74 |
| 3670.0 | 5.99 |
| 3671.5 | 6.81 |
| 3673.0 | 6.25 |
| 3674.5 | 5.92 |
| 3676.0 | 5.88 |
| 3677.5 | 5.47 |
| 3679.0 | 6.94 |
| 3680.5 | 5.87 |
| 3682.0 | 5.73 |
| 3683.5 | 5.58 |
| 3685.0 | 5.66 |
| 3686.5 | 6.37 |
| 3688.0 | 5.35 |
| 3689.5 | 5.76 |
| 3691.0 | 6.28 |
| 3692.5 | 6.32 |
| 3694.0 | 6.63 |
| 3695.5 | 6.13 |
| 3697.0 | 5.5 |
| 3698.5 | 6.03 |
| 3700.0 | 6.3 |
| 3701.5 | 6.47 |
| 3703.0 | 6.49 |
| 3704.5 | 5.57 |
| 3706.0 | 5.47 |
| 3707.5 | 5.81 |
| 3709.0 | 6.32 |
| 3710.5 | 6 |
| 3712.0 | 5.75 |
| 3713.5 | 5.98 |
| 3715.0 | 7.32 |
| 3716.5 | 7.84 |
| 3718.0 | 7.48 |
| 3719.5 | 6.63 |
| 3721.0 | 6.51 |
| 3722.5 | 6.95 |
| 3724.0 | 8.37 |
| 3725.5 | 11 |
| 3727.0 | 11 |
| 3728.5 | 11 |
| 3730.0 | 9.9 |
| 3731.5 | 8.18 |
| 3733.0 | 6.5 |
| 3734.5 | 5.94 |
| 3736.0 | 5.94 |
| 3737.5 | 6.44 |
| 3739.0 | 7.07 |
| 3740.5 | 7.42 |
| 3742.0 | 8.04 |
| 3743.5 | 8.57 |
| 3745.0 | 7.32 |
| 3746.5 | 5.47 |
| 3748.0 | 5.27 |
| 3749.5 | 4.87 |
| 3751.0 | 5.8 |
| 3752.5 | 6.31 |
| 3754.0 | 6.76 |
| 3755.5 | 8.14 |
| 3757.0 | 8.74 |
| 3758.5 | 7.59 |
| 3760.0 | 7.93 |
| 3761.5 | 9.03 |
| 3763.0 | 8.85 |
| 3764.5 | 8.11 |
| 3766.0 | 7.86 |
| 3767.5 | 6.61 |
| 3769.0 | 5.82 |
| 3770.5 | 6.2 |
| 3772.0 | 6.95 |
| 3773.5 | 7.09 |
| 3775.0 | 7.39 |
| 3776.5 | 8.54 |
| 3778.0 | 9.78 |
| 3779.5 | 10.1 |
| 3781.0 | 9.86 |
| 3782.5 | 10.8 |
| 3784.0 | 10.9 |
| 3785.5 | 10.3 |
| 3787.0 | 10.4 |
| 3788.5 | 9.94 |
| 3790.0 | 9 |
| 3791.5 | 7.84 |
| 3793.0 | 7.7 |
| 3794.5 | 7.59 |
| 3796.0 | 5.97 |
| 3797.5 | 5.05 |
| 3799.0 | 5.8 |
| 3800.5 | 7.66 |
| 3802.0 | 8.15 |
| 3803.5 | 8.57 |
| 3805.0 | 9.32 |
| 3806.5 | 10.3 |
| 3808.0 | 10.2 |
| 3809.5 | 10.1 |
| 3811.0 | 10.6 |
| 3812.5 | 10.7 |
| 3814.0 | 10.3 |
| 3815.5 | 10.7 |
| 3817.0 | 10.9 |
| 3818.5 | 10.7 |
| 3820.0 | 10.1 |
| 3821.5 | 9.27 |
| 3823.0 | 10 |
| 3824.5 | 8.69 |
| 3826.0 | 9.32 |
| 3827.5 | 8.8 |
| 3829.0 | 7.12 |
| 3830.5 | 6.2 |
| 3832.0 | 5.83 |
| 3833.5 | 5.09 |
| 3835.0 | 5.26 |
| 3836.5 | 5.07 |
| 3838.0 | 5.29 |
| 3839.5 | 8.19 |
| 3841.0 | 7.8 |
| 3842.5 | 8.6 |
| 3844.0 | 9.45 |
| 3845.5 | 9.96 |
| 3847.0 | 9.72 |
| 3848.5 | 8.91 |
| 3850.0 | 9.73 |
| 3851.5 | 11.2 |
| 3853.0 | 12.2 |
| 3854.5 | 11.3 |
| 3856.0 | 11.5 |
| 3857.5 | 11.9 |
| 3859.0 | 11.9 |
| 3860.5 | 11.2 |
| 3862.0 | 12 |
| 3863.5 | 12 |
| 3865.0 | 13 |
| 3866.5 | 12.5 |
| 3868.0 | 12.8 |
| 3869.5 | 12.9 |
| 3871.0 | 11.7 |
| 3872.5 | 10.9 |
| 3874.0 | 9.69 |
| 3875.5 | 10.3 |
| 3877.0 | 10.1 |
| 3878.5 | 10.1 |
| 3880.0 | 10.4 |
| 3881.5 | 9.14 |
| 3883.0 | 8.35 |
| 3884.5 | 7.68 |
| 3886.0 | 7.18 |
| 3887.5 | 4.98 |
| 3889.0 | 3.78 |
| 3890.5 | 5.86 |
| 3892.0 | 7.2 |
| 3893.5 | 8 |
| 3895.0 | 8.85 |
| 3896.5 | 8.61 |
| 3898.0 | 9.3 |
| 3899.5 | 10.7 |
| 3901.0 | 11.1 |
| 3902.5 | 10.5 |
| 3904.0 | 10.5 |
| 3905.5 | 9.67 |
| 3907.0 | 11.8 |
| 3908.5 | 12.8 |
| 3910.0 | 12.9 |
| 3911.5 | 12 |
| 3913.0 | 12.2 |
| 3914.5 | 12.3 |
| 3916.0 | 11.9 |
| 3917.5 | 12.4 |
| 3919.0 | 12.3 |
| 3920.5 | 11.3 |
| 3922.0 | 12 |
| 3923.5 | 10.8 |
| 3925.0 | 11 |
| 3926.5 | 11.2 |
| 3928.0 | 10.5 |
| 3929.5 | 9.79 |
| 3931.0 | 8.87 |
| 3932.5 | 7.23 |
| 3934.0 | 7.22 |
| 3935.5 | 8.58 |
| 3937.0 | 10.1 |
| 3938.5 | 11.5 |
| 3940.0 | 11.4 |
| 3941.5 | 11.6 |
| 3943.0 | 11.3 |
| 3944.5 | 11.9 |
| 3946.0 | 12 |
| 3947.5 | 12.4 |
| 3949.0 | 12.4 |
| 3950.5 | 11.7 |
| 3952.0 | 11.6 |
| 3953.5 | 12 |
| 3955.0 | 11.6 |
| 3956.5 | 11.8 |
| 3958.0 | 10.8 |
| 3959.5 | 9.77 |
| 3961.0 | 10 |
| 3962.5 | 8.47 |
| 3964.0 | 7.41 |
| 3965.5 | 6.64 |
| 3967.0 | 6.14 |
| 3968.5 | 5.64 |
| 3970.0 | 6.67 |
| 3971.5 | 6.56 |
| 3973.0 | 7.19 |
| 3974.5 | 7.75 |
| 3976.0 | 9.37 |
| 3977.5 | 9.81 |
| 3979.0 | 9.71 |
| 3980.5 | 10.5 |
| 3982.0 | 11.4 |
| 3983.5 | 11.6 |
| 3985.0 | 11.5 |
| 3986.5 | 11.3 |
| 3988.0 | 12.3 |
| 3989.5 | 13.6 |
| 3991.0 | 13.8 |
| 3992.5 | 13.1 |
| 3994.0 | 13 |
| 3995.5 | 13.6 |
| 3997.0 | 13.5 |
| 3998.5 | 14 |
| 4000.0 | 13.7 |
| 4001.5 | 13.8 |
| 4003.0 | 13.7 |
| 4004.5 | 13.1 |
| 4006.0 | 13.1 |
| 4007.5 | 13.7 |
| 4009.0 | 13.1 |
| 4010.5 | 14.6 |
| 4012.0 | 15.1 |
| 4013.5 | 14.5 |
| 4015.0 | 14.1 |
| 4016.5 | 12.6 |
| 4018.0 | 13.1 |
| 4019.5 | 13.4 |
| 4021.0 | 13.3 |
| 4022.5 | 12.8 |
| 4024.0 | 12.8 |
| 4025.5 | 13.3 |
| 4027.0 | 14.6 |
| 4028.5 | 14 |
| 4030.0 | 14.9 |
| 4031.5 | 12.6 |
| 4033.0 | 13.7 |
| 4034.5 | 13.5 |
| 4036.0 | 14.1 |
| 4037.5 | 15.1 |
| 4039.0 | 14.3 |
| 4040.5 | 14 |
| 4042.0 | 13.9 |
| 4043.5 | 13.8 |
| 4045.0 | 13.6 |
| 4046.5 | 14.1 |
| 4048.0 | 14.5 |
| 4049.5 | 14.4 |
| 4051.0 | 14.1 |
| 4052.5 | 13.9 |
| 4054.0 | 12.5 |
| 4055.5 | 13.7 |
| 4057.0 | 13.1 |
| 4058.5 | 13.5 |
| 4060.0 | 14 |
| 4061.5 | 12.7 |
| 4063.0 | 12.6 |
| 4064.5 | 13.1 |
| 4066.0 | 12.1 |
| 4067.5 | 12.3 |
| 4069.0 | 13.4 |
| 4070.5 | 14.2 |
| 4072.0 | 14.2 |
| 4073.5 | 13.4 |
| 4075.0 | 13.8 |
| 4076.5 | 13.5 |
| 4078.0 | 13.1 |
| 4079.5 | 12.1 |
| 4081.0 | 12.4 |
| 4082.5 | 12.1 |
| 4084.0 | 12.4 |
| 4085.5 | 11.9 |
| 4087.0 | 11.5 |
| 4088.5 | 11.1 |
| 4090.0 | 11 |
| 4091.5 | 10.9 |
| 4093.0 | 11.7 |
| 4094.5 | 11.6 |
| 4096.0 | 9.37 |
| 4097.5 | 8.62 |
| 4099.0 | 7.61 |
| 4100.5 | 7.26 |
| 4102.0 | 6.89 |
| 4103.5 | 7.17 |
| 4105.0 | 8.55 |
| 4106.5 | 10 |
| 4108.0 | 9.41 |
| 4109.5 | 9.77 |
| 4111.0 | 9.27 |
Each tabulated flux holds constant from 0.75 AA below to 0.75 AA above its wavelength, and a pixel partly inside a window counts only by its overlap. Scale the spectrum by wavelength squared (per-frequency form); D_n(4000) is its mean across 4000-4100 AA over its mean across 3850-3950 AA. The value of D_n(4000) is 1.34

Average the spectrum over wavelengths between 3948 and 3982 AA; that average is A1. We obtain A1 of 9.32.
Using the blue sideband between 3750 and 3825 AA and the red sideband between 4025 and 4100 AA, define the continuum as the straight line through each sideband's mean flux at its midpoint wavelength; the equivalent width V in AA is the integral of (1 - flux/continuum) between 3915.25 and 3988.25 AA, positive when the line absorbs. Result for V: 6.4 AA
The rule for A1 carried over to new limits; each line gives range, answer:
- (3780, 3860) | 9.02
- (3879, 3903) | 8.22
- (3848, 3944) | 10.4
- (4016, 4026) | 13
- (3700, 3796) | 7.64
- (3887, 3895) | 6.27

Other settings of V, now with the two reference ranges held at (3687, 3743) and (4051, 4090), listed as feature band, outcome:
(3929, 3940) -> 1.50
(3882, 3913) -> 2.71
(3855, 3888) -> -3.64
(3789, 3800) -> 1.61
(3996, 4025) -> -4.12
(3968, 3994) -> 2.72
